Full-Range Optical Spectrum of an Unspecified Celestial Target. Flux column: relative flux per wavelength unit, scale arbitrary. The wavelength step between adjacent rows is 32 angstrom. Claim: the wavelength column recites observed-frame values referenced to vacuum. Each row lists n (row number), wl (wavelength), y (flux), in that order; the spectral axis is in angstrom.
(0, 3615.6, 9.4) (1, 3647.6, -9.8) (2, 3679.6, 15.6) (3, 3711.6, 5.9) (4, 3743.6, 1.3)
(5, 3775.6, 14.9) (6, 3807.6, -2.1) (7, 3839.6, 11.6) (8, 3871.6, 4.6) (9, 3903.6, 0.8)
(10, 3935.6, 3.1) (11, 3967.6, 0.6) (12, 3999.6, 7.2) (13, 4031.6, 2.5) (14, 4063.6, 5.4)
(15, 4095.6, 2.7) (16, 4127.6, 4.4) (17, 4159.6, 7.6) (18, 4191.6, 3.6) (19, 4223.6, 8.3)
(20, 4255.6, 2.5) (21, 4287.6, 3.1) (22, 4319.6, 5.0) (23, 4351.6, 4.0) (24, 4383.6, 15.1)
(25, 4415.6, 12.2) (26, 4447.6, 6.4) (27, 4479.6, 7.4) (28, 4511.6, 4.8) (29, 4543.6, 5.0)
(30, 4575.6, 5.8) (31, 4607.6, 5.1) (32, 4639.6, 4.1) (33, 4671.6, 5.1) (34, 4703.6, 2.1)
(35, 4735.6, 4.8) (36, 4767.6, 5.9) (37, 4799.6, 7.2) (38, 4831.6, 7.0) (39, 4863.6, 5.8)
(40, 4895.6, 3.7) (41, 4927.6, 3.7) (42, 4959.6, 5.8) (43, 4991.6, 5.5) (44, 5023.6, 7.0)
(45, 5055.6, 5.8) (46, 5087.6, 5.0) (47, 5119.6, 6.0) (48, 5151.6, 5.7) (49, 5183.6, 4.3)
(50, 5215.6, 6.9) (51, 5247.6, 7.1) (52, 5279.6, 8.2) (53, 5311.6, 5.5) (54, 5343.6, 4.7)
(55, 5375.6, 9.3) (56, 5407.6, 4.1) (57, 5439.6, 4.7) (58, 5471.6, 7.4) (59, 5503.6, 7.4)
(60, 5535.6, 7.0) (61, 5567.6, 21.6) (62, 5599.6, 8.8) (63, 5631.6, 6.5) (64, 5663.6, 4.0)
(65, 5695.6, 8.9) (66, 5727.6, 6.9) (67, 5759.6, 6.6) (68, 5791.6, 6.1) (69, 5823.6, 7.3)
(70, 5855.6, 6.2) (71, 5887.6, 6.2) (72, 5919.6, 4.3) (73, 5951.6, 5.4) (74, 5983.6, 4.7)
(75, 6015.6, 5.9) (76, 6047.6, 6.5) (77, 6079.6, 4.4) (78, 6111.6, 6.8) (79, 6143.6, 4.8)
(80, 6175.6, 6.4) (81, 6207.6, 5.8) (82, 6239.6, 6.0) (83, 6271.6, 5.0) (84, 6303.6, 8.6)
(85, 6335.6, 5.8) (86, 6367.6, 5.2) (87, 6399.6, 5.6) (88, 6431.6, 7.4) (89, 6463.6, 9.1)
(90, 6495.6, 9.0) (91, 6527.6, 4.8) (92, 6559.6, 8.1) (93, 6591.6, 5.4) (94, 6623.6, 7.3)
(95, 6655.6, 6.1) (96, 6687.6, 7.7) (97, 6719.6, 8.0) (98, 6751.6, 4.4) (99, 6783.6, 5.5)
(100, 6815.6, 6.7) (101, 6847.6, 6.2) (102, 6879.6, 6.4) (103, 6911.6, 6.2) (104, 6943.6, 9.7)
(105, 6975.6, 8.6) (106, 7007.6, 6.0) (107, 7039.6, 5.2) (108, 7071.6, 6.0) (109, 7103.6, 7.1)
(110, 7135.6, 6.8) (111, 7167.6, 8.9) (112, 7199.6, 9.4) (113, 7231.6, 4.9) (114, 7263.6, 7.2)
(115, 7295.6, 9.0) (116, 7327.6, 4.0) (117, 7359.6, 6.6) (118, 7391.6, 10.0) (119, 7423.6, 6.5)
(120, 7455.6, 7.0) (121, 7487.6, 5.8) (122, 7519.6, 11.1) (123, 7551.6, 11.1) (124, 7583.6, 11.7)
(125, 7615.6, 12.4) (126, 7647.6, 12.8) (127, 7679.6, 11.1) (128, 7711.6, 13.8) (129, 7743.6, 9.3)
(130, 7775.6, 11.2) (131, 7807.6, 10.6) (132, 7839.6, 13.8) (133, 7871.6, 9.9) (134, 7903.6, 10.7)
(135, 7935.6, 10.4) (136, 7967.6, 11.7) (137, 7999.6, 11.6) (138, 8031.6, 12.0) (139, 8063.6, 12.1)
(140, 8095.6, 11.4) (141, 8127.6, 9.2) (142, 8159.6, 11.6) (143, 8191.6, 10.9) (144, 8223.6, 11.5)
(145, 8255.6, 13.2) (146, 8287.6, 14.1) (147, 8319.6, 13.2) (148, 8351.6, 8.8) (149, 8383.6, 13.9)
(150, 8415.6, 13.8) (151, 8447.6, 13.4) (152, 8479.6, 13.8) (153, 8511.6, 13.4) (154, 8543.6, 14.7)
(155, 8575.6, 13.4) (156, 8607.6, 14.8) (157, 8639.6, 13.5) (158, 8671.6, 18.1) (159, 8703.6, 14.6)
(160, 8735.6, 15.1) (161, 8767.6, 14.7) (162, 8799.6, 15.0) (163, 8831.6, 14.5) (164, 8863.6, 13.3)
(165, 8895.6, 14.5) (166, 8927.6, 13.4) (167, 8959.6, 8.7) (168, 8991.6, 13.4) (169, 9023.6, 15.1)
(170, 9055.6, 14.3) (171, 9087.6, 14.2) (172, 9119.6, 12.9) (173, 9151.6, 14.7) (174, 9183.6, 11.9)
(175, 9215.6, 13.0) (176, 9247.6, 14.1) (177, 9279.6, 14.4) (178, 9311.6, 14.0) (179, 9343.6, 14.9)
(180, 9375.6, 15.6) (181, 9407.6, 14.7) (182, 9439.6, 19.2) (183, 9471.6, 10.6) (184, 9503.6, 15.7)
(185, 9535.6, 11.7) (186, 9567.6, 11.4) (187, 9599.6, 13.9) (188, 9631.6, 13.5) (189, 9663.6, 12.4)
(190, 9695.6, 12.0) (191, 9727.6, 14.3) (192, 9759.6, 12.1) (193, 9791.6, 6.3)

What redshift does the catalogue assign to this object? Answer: 0.89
